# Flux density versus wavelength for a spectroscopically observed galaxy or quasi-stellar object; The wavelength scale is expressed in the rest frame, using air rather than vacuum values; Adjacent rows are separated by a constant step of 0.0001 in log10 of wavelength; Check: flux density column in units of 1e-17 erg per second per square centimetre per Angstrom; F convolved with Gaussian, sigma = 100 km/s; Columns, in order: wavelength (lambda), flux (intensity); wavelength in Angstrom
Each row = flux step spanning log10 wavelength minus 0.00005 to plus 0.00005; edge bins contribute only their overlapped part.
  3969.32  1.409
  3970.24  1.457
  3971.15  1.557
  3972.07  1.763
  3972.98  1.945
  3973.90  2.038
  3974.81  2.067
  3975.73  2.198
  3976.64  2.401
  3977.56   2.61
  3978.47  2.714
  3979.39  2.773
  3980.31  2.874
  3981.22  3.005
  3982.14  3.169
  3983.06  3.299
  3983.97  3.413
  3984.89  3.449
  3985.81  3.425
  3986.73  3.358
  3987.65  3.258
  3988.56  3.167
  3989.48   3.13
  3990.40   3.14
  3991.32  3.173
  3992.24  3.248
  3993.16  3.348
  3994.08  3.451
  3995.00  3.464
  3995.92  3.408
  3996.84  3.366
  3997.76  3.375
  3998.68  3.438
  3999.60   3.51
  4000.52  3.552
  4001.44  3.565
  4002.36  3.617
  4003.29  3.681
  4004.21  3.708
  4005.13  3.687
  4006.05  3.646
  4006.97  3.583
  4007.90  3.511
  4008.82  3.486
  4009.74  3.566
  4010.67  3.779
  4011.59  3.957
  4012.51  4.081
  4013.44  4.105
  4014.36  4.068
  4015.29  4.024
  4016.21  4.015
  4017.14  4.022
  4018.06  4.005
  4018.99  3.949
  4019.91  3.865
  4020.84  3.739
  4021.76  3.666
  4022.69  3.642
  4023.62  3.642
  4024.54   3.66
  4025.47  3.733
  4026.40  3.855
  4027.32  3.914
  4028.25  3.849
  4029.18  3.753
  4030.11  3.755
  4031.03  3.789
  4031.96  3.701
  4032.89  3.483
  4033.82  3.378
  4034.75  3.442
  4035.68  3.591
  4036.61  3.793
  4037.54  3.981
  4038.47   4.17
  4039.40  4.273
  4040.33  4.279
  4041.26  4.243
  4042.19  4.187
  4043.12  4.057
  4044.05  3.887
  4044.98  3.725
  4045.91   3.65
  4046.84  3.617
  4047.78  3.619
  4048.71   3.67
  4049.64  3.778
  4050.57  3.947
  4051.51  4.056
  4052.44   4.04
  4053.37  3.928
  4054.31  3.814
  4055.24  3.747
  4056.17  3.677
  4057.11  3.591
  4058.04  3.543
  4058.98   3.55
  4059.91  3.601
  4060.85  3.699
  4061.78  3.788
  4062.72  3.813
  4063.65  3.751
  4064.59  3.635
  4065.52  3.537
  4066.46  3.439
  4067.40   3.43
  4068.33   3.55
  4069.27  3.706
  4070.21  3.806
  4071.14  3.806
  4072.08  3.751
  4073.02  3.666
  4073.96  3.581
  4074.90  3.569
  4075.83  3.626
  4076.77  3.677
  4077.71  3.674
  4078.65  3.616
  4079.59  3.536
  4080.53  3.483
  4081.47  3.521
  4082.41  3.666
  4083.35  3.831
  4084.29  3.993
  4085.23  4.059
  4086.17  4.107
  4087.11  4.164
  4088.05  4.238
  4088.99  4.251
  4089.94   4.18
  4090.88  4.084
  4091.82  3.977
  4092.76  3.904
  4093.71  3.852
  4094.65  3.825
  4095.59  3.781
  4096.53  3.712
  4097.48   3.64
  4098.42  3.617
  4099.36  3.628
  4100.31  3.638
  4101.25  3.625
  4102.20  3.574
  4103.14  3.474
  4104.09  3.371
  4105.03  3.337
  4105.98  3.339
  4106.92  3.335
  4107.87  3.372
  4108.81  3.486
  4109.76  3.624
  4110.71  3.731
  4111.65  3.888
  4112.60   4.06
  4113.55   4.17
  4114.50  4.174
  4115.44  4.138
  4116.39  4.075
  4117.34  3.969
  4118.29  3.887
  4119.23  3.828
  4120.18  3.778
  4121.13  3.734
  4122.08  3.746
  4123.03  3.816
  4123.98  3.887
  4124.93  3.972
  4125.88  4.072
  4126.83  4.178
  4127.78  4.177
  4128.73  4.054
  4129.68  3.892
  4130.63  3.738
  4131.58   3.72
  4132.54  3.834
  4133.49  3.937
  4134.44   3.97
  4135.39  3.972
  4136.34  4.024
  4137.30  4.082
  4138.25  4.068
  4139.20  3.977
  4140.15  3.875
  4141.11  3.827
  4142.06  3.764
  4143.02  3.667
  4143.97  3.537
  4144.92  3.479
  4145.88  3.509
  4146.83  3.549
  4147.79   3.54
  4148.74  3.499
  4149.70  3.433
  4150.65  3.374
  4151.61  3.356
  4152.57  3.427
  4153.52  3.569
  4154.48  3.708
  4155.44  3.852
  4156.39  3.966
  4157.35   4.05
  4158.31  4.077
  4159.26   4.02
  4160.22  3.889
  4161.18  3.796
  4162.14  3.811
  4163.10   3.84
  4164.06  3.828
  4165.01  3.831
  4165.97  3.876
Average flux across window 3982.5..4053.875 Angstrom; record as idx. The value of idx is 3.69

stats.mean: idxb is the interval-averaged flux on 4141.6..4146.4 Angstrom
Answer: 3.59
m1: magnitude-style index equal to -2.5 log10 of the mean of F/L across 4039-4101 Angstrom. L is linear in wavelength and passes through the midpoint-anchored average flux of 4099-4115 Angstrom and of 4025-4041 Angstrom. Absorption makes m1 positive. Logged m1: -0.02 mag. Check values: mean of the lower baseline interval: 3.81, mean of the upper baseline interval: 3.64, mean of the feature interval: 3.79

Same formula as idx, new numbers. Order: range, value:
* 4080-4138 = 3.84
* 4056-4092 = 3.75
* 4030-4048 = 3.84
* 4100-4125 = 3.74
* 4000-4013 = 3.67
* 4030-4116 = 3.76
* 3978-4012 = 3.39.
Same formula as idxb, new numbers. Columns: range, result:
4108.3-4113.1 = 3.76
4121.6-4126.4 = 3.9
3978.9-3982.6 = 2.95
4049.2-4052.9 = 3.95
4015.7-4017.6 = 4.02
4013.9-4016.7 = 4.03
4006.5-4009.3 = 3.53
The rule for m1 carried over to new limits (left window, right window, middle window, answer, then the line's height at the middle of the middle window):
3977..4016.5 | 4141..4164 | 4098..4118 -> -0.023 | 3.62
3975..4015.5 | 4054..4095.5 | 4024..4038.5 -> -0.054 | 3.55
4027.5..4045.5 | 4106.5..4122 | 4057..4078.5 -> 0.059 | 3.85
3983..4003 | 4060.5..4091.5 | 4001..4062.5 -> -0.070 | 3.56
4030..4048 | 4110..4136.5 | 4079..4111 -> 0.049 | 3.91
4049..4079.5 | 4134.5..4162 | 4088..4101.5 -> -0.040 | 3.72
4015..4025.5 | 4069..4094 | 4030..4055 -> -0.005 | 3.83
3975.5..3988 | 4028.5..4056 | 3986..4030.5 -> -0.081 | 3.37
